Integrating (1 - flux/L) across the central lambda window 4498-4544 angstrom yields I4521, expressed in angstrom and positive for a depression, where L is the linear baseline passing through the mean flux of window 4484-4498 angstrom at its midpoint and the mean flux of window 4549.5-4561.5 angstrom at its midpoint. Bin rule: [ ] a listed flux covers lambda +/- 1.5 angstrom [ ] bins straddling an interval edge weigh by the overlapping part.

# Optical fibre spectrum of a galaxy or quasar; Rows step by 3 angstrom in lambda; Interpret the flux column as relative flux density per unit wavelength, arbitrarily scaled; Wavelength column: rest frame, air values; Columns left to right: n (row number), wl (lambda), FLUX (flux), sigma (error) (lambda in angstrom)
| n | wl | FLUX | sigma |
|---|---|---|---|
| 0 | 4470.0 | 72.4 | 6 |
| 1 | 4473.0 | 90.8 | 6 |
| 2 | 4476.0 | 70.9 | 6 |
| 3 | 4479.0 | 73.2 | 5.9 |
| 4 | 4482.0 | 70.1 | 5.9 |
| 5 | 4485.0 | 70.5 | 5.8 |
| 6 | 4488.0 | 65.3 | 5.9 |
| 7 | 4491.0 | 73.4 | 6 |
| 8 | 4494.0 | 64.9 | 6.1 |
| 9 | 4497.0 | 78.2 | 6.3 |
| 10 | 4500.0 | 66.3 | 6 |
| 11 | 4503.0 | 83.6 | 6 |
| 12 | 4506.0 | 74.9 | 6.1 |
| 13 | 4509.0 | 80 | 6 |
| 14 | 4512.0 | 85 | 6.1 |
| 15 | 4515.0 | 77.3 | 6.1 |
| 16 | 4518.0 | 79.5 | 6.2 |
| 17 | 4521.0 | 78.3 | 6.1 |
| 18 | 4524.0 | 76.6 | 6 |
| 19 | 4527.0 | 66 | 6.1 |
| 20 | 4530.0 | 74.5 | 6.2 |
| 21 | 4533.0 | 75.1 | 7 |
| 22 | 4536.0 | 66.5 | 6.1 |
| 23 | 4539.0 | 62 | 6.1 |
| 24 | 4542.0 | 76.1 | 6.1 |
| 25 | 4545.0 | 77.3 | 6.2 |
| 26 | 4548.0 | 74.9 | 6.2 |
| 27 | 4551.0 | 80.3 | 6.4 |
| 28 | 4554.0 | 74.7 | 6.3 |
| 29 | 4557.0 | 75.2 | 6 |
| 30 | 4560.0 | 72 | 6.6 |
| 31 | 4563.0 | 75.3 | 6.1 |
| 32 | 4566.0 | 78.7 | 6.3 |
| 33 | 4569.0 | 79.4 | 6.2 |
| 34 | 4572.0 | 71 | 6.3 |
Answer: -1.4 angstrom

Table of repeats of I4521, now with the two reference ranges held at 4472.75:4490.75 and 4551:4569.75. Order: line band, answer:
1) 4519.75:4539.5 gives 0.8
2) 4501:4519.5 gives -1.5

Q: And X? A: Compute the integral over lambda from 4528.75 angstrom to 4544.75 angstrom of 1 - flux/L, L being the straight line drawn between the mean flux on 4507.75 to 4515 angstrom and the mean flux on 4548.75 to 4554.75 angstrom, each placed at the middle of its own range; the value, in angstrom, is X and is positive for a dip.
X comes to 1.56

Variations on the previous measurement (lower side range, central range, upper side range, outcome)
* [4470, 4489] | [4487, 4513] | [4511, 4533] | 0.14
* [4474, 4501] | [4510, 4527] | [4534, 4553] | -1.47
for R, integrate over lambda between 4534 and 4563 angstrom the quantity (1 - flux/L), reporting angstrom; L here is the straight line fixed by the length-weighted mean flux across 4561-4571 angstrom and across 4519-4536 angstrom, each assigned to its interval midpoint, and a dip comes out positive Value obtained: 0.8 angstrom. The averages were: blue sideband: 73.6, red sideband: 77.2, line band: 73.4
